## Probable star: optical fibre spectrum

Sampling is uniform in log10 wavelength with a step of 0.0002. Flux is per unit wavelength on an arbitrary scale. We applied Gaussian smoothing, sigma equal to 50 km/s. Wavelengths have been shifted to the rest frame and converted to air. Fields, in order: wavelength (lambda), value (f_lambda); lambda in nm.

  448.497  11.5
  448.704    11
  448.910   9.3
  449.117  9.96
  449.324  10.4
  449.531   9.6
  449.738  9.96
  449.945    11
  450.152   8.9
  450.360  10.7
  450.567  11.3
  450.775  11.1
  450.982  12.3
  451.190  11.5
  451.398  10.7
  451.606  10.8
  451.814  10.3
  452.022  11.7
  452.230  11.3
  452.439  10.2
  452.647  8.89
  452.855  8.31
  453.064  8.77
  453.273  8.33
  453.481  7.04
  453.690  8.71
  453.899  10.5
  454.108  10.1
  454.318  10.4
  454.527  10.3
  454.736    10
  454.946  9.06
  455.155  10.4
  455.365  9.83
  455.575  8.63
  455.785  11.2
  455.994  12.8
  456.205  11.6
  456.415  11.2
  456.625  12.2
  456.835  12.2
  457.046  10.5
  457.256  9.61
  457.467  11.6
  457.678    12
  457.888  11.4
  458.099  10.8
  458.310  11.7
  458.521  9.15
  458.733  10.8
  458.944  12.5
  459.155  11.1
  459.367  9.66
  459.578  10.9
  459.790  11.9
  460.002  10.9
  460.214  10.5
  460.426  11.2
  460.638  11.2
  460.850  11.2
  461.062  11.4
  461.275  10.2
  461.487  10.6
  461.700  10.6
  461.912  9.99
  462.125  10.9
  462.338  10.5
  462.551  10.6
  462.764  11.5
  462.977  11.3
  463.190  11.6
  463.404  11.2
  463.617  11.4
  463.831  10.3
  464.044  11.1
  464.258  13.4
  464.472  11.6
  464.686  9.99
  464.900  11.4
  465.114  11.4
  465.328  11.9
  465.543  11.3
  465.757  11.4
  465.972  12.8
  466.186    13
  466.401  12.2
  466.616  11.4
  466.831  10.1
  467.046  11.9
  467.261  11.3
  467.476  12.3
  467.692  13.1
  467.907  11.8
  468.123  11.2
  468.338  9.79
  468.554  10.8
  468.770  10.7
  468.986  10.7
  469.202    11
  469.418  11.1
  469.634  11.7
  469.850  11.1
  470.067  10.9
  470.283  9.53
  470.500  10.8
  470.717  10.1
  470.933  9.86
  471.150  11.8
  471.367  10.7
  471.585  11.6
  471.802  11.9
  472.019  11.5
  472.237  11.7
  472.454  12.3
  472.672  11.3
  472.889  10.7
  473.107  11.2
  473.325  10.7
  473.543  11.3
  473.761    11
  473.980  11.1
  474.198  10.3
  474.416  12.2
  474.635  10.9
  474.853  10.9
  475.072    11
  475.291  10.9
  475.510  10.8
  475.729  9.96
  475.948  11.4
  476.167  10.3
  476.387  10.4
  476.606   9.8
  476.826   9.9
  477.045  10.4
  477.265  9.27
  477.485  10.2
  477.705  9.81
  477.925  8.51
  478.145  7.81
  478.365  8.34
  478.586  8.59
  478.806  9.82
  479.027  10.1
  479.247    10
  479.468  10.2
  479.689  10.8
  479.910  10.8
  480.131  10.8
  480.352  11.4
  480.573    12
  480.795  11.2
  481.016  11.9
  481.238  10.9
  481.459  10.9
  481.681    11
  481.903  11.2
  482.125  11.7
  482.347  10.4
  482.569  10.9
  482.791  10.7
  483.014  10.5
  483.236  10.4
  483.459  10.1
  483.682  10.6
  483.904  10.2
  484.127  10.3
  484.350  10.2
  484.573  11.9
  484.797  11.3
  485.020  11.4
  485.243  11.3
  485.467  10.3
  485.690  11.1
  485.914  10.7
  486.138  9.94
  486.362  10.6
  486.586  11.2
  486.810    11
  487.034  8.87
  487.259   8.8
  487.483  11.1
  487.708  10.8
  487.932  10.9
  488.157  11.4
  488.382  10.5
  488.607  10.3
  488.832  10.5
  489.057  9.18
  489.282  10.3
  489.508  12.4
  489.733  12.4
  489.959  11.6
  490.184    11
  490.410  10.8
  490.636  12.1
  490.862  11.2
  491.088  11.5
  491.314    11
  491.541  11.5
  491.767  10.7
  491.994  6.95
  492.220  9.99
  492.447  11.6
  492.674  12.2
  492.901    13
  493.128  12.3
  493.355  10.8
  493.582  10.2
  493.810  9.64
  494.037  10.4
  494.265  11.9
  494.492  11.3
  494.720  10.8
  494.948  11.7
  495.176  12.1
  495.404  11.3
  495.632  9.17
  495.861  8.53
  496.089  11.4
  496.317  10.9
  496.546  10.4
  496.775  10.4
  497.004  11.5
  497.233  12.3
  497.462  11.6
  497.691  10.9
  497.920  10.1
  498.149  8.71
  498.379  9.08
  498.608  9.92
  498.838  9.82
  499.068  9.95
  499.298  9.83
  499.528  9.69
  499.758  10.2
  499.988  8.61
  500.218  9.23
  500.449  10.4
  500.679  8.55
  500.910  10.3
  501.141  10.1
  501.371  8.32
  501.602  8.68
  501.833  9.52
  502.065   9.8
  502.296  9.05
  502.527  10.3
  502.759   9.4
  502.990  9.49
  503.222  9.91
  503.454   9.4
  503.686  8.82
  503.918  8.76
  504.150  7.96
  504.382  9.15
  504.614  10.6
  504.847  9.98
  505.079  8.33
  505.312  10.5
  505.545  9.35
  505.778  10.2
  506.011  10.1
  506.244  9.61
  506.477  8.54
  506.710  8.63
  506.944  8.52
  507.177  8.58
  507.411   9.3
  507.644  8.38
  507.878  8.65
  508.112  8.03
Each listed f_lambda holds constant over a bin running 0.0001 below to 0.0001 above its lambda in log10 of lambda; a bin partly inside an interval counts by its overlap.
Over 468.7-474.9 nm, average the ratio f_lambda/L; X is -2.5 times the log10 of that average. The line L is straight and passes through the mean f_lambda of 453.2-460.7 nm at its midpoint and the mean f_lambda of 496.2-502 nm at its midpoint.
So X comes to -0.07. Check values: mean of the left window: 10.6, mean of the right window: 9.96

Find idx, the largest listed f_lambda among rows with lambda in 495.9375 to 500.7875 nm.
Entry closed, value 12.3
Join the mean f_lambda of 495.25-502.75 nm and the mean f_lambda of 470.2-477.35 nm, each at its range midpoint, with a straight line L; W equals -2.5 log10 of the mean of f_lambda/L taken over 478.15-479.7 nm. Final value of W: 0.126 mag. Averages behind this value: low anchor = 10.8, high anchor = 9.96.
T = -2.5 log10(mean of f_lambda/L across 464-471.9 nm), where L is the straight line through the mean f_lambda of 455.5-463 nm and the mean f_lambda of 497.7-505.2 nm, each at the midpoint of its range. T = -0.062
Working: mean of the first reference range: 11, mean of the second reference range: 9.46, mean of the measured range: 11.3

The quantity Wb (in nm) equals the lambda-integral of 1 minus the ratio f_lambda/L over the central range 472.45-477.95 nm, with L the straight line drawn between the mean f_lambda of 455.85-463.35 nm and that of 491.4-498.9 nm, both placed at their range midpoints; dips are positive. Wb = 0.14 nm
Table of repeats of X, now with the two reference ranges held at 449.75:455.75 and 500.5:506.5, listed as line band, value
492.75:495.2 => -0.18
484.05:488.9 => -0.11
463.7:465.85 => -0.15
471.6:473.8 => -0.16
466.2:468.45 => -0.17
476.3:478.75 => 0.04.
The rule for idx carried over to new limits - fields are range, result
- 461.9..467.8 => 13.4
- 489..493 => 13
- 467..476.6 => 13.1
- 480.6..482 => 11.9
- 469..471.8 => 11.8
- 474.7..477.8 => 11.4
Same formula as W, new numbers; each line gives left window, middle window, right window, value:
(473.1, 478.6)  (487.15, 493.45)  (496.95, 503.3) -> -0.100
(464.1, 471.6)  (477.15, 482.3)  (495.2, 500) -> 0.058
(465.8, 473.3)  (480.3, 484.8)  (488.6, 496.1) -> 0.016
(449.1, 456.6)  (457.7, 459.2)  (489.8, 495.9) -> -0.079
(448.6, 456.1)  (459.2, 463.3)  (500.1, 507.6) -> -0.091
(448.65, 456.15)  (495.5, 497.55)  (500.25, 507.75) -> -0.133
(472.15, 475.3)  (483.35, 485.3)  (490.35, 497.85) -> 0.026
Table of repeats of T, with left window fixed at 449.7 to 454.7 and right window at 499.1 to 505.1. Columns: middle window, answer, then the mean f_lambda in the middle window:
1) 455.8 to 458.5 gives -0.13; 11.4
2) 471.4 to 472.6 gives -0.19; 11.7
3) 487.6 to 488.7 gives -0.12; 10.8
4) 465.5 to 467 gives -0.18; 11.8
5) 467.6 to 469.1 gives -0.13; 11.1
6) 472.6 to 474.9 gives -0.13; 11.1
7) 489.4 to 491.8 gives -0.20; 11.5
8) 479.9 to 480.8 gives -0.16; 11.3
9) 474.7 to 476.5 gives -0.10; 10.7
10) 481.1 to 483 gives -0.13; 11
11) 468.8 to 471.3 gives -0.09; 10.8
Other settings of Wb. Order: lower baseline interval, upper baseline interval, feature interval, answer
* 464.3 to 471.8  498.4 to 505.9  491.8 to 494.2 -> -0.18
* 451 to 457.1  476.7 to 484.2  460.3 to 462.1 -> -0.09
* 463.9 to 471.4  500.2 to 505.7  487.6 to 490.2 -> -0.20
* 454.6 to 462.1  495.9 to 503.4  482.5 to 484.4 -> -0.02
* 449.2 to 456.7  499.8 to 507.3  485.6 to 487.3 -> -0.12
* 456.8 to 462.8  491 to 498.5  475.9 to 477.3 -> 0.08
